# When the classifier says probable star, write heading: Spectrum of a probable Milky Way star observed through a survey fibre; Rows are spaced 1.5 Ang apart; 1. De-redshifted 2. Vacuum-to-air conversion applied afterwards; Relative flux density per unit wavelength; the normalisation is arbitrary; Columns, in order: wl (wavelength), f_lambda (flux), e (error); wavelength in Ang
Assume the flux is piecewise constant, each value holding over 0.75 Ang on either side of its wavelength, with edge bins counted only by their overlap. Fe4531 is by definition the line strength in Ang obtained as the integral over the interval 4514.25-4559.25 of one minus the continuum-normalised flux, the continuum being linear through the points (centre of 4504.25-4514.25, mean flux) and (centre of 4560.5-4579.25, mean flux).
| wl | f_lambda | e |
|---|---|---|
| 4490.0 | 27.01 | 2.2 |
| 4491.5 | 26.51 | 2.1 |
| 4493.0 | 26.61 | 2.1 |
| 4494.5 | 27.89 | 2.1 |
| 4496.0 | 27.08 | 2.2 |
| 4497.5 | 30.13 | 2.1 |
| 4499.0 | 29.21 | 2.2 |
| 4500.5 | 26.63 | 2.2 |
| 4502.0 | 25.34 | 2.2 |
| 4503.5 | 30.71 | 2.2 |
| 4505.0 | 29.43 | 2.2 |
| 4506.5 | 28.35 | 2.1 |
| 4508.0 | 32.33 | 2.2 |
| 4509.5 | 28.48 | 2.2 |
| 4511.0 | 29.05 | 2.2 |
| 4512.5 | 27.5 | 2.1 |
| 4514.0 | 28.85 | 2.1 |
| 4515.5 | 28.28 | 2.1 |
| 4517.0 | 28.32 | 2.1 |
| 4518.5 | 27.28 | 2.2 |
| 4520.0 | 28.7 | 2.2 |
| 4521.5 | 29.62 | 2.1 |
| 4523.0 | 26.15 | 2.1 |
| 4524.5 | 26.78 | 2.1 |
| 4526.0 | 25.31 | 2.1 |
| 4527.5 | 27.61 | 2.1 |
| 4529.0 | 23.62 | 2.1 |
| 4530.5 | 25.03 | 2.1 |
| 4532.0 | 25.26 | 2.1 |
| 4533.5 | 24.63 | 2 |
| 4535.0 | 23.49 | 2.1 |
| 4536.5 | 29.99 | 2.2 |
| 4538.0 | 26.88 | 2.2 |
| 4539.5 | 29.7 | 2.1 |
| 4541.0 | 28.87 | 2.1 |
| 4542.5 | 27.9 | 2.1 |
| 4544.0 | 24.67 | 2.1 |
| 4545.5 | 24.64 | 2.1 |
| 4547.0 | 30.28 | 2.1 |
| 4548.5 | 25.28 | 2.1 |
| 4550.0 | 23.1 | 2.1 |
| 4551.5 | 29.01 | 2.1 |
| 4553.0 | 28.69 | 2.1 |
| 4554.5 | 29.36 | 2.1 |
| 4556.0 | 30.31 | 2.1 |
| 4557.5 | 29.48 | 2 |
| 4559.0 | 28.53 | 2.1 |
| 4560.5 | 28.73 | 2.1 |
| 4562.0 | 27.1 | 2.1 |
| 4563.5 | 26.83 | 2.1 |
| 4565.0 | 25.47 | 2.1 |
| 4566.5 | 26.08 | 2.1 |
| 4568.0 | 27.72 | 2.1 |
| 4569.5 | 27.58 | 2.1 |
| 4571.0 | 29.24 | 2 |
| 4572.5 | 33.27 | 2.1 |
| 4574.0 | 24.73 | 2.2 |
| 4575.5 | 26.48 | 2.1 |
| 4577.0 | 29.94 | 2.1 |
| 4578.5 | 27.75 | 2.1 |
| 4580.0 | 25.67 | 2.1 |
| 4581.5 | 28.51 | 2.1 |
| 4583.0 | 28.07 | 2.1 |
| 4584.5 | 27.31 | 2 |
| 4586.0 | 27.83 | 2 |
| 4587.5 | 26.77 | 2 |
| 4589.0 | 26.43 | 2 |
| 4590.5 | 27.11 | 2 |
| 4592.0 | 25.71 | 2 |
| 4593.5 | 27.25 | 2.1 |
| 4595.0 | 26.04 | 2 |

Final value 2.0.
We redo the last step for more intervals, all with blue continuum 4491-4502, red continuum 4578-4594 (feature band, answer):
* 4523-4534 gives 0.76 Ang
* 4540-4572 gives -0.41 Ang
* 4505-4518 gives -0.65 Ang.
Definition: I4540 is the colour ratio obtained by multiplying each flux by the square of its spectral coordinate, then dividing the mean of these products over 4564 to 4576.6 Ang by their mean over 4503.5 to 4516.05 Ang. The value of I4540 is 0.97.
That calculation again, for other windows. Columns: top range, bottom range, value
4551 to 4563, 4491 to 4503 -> 1.08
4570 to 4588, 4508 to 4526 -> 1.02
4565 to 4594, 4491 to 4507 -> 1.02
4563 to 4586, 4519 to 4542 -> 1.05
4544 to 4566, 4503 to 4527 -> 0.99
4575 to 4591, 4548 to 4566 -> 1.00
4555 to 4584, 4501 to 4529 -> 1.02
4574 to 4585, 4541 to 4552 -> 1.05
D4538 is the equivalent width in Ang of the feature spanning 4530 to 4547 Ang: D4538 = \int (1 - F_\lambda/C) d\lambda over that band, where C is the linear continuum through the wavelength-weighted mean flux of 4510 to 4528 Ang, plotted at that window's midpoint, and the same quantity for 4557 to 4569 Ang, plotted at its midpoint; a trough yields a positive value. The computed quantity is 0.6 Ang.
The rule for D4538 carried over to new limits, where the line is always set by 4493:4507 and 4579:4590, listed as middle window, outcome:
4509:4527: 0.10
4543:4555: 0.35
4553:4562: -0.49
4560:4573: -0.21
